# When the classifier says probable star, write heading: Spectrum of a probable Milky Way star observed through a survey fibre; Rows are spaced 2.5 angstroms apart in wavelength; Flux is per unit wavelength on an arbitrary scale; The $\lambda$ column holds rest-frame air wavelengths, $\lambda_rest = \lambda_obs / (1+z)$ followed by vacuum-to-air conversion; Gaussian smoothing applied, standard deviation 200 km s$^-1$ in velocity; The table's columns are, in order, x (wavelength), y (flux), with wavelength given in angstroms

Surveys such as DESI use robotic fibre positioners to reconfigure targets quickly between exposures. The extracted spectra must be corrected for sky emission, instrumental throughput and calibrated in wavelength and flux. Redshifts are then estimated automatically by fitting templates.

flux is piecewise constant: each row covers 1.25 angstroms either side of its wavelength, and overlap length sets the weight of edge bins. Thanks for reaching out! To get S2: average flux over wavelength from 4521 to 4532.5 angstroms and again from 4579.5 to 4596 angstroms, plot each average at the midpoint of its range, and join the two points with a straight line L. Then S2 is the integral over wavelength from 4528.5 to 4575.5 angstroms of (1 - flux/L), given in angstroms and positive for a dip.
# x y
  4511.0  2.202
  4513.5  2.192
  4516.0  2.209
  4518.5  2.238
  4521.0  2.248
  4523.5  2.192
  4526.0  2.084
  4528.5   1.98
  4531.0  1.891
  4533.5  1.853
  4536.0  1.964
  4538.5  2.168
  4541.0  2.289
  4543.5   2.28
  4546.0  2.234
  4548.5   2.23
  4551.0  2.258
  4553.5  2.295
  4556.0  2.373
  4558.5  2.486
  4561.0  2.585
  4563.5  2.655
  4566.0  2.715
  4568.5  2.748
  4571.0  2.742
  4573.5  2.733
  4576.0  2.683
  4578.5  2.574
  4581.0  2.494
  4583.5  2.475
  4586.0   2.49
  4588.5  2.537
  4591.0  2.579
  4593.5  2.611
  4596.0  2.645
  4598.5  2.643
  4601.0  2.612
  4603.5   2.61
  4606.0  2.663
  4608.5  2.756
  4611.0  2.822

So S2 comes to -1.9 angstroms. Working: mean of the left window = 2.06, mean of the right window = 2.54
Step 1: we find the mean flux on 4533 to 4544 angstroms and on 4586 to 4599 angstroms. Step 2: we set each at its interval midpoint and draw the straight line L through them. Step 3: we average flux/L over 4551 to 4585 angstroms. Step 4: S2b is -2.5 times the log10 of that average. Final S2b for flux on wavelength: -0.09 mag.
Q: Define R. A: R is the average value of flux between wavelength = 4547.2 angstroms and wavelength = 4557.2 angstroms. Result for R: 2.29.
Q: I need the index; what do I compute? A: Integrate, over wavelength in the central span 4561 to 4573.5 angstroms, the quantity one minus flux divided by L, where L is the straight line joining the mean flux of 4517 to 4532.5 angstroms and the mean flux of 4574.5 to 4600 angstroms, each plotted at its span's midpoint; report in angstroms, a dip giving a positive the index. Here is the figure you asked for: -1.4 angstroms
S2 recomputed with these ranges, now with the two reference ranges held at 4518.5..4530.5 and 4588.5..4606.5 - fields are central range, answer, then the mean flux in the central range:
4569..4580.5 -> -1.00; 2.67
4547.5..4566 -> -0.73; 2.43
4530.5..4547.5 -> 0.88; 2.11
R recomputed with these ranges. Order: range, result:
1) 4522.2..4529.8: 2.09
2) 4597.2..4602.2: 2.63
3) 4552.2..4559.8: 2.39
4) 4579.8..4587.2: 2.49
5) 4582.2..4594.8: 2.54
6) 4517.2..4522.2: 2.24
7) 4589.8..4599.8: 2.62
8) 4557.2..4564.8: 2.57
